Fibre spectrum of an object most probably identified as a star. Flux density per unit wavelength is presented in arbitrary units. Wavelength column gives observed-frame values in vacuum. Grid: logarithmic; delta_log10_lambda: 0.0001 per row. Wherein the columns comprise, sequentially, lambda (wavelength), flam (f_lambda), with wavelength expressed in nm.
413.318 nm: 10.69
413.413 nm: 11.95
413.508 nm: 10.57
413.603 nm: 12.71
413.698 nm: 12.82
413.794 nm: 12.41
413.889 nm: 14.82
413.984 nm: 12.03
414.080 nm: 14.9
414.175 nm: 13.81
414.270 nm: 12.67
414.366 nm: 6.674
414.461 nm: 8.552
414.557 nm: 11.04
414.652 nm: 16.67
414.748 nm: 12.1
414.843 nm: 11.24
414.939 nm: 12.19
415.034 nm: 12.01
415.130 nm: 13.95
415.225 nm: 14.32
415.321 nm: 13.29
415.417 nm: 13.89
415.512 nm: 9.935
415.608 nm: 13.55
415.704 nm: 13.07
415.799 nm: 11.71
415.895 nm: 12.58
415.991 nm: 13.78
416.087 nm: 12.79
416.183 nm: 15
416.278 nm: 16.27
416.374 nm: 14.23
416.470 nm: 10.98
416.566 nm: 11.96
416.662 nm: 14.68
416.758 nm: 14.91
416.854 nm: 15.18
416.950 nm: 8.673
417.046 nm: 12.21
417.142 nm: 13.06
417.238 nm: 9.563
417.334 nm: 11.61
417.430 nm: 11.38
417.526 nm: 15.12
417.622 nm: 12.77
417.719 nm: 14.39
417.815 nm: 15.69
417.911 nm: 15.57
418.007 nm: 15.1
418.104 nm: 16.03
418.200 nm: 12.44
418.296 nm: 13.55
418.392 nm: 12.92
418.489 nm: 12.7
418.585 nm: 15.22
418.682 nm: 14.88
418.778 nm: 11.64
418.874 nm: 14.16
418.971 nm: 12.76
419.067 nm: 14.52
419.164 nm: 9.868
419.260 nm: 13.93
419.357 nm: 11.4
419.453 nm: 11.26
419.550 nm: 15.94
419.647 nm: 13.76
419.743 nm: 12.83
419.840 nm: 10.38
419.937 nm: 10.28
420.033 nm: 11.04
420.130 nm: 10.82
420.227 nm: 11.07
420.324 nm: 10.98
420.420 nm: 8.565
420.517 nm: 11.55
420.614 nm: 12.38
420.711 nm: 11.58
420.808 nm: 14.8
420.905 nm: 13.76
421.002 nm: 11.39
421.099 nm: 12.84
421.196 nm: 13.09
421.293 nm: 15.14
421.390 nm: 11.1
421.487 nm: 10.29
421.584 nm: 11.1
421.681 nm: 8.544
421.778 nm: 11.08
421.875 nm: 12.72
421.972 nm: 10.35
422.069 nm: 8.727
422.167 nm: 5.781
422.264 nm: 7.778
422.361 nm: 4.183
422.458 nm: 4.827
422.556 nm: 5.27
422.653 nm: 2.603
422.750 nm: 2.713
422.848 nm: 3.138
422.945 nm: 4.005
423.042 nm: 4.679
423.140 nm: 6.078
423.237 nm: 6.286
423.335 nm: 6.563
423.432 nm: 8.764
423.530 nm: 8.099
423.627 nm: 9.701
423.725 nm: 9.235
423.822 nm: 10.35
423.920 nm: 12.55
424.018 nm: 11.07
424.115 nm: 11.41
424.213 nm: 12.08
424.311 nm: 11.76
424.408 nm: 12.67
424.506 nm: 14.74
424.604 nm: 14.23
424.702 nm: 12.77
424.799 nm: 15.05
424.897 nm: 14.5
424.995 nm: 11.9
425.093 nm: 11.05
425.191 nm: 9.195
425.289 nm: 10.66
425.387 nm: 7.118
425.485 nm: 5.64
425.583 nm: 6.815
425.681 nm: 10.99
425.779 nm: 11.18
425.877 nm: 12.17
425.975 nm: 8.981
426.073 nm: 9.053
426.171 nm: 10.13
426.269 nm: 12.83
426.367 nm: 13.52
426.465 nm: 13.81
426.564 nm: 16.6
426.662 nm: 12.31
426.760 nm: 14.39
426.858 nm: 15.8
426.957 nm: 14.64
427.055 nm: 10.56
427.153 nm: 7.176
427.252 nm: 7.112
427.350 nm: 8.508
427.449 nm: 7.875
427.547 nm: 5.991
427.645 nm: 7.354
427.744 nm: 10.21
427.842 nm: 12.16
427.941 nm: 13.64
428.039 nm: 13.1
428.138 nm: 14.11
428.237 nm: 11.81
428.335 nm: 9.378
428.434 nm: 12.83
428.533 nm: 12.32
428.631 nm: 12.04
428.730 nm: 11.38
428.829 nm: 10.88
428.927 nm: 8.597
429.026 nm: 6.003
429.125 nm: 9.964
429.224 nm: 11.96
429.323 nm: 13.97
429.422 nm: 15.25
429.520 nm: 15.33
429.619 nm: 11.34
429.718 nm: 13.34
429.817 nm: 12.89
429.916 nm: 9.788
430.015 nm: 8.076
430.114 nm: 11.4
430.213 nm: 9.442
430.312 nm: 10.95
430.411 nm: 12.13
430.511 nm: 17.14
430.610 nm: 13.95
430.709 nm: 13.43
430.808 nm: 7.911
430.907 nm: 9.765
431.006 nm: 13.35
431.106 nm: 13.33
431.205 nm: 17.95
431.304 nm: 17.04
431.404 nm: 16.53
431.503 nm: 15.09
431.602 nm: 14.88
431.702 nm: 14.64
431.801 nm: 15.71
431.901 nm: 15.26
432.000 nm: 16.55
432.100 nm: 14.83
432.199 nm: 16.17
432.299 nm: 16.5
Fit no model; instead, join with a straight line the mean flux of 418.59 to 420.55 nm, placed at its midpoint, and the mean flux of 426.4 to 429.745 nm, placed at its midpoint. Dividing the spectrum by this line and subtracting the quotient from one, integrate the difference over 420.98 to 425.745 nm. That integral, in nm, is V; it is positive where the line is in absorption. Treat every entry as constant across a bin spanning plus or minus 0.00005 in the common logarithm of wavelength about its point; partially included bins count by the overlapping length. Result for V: 0.975 nm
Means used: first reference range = 12.2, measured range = 9.44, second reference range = 11.5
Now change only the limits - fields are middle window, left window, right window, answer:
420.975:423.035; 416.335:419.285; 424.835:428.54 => 0.66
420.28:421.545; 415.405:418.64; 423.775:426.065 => 0.02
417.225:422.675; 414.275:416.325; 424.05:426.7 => 0.20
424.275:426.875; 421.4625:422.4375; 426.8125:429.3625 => -0.47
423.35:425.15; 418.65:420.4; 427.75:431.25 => 0.07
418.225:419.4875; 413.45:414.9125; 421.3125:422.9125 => -0.46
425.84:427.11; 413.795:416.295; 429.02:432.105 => 0.04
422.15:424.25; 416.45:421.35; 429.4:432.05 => 0.95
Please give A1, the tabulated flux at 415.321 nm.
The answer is 13.29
